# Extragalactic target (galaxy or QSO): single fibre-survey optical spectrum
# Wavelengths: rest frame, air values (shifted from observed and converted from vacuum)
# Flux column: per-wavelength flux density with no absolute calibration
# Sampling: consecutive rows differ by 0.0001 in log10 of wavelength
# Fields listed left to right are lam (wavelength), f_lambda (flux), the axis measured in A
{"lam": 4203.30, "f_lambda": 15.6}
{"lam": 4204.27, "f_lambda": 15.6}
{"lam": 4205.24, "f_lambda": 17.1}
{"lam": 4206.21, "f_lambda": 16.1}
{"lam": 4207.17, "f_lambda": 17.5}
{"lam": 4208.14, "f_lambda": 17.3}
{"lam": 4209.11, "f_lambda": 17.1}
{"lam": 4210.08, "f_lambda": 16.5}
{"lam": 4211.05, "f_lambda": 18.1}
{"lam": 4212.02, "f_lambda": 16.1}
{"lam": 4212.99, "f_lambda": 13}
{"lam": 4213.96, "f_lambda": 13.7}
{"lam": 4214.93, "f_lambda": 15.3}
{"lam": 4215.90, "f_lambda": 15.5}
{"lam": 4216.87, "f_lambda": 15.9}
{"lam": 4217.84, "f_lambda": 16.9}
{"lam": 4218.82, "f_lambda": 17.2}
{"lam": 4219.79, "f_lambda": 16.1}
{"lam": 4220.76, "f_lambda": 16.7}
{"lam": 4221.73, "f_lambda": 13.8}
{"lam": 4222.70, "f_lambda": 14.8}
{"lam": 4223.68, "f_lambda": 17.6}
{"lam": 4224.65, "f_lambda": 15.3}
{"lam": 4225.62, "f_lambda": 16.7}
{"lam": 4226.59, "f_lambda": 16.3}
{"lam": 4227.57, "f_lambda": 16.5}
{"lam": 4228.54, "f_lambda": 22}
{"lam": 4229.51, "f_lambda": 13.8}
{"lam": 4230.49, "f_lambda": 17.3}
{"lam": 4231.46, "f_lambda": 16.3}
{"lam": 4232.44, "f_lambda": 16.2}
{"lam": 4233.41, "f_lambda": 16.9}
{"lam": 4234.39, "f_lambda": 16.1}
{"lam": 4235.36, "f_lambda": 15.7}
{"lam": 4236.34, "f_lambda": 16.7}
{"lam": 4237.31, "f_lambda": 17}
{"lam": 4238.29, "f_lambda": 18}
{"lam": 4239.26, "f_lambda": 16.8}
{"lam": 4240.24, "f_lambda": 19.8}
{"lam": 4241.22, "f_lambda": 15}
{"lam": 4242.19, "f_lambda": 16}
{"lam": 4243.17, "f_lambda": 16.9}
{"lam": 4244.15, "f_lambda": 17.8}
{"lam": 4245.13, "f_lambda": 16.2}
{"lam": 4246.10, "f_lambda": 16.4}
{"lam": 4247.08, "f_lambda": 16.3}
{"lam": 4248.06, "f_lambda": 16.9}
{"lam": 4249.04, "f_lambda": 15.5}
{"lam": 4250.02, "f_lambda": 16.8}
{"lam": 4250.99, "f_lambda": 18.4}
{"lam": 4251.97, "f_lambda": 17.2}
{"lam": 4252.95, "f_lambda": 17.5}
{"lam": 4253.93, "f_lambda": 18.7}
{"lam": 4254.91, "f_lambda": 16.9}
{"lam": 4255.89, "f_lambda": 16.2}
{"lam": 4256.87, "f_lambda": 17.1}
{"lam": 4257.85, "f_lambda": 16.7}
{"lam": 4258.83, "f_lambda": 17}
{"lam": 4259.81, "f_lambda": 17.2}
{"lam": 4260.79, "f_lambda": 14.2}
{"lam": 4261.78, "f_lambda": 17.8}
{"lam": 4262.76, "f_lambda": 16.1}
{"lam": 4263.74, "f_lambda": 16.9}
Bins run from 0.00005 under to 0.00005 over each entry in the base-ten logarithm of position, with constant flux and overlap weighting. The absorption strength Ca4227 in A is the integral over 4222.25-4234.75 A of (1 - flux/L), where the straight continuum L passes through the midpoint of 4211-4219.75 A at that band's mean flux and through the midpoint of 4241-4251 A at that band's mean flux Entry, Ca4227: -0.5 A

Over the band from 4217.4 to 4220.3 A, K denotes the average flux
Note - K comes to 16.7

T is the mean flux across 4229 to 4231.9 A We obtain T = 15.9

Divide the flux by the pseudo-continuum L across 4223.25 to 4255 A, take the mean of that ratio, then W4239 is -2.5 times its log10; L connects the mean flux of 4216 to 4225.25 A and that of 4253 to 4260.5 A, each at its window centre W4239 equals -0.02 mag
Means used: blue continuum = 16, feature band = 16.9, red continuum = 17.1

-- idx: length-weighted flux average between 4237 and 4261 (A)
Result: 16.9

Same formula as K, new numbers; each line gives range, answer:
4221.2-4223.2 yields 14.3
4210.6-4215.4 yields 15.2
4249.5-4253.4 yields 17.5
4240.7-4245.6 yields 16.4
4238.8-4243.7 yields 16.9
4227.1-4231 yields 17.4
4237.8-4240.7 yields 18.2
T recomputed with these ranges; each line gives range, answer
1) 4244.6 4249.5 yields 16.3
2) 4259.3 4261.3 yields 15.7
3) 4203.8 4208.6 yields 16.7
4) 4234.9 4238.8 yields 16.9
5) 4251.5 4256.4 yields 17.3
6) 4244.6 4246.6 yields 16.4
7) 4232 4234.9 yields 16.4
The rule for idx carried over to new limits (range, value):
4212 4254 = 16.5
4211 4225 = 15.7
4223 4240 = 16.8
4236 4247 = 16.9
